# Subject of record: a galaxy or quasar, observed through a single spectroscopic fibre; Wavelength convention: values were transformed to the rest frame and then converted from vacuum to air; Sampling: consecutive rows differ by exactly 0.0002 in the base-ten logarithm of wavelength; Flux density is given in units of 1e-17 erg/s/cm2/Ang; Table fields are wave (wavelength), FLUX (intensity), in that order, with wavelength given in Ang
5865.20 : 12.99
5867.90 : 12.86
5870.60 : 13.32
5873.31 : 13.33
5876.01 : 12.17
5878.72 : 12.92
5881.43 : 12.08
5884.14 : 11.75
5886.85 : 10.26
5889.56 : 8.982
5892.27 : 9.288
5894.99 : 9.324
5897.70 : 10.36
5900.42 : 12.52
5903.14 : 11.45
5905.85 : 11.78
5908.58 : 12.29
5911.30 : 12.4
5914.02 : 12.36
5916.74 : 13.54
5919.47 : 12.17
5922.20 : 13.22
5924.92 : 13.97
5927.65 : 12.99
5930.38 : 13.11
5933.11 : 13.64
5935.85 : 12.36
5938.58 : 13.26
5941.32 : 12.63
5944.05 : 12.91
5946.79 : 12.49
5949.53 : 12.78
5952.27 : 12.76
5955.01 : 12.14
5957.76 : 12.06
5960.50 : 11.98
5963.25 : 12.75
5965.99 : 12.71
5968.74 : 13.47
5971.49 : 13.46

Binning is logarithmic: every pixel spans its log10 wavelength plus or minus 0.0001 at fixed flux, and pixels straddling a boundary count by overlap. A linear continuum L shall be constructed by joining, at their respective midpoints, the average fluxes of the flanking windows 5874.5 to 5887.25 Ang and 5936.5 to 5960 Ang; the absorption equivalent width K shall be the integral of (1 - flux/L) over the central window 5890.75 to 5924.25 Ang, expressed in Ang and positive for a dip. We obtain 1.3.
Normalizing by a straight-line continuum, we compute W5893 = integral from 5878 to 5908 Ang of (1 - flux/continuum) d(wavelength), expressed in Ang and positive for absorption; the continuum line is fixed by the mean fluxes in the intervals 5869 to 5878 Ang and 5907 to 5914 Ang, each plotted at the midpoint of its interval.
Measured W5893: 3.9 Ang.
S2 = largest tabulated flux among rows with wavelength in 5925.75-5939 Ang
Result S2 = 13.64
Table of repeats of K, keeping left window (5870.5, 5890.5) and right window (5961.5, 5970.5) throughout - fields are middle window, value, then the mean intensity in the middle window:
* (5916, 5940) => -1.3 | 13.1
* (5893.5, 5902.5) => 1.0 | 10.8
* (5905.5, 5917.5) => -0.2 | 12.5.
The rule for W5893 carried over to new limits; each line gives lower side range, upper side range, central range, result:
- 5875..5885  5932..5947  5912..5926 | -0.4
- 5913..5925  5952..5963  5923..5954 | -0.9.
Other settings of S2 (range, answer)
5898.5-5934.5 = 13.97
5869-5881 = 13.33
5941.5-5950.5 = 12.91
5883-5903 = 12.52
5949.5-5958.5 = 12.78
